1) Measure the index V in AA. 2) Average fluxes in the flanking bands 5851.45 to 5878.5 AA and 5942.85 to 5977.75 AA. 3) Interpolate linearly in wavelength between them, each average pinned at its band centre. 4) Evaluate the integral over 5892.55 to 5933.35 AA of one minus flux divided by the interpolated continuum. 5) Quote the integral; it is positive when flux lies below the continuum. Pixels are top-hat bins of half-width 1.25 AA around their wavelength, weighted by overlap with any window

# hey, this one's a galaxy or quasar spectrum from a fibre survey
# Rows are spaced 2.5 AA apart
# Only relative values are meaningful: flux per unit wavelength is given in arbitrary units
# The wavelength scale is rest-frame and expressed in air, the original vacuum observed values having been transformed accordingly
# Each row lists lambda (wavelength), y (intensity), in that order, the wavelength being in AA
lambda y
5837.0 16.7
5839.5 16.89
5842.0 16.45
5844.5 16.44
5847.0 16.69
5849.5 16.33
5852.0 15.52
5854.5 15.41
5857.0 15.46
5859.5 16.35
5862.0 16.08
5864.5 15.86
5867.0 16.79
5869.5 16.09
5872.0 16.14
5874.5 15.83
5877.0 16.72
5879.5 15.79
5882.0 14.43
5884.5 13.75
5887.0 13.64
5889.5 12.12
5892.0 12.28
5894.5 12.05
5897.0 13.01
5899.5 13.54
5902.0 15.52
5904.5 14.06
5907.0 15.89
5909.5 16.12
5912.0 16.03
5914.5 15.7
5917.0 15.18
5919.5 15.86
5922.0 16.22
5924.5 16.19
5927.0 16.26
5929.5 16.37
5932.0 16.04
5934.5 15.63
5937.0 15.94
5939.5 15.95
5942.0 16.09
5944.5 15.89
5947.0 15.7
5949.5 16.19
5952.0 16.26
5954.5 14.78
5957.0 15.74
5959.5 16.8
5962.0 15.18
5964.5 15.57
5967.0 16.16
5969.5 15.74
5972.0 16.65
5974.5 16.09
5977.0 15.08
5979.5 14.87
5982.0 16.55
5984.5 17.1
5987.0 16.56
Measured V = 1.9 AA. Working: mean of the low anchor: 16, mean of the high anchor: 15.9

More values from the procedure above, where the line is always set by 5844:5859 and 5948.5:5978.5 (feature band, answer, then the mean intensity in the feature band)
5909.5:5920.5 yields 0.1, 15.7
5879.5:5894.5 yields 2.4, 13.4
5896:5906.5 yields 1.1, 14.2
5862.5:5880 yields -0.3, 16.2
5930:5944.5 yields -0.1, 15.9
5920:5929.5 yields -0.2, 16.2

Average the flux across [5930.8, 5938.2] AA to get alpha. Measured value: 15.9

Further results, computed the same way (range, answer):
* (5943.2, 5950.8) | 15.9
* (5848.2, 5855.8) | 15.8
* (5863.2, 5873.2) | 16.2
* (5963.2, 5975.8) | 16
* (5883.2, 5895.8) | 12.8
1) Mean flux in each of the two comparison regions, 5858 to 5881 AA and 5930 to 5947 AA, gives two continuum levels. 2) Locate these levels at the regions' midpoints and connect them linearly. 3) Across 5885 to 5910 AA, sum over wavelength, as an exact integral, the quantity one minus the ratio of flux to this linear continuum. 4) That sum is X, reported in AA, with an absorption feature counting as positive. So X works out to 3.6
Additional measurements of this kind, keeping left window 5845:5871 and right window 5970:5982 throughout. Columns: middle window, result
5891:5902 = 2.0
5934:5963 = 0.0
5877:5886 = 0.6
